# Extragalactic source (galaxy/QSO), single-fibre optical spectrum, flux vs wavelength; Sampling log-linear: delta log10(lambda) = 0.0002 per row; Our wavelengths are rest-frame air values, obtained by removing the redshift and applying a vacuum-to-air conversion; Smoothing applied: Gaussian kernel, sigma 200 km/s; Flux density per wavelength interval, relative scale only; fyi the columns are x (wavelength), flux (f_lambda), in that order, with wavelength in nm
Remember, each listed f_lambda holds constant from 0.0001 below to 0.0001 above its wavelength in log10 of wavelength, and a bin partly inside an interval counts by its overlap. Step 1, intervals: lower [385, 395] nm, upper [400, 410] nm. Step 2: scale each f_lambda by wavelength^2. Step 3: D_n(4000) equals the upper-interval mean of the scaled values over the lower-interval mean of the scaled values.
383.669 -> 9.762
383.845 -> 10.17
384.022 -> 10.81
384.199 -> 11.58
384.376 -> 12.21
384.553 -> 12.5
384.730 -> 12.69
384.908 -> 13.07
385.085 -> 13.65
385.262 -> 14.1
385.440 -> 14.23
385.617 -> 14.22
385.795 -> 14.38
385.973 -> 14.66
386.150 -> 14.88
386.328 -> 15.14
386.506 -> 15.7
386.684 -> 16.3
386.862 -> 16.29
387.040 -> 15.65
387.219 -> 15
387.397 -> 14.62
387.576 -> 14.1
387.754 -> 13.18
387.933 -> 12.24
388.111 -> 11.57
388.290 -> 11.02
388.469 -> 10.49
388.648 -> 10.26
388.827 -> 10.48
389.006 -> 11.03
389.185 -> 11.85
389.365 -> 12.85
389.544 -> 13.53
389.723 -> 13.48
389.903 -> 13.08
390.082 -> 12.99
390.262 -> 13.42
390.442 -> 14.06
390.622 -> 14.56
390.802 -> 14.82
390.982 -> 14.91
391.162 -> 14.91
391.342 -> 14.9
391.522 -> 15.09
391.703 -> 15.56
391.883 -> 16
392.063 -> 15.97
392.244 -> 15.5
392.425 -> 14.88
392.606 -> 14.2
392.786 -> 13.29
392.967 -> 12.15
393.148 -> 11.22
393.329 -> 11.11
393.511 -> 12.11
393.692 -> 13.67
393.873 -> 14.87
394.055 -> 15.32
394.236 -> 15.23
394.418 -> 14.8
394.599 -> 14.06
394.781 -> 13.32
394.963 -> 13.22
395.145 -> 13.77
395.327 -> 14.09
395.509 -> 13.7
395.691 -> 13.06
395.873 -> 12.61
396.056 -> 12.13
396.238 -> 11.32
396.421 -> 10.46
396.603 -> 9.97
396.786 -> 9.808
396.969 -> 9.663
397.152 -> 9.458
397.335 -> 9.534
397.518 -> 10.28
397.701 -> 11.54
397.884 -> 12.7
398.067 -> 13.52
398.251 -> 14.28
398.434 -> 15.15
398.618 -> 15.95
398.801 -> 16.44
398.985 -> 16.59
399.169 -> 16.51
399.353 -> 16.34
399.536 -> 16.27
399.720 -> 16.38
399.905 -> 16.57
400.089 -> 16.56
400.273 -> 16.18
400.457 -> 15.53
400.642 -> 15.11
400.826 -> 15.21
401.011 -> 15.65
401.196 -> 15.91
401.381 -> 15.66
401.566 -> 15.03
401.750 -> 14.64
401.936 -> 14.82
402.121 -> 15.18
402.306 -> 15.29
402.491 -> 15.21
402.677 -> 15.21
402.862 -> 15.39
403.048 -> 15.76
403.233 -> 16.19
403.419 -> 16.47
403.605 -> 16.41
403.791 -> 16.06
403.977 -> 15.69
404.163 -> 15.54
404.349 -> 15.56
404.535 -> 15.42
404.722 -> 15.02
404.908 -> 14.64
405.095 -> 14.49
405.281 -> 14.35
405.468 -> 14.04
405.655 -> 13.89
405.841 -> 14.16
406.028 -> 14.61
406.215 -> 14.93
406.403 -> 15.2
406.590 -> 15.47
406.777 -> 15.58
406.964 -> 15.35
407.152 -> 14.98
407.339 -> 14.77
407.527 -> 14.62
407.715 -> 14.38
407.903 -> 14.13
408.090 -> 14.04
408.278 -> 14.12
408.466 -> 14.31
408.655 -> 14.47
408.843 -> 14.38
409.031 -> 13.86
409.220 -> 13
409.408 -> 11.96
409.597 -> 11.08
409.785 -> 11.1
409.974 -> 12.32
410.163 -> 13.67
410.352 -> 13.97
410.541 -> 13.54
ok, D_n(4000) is 1.2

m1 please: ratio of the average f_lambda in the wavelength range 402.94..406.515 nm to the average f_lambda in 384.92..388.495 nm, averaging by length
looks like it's 1.08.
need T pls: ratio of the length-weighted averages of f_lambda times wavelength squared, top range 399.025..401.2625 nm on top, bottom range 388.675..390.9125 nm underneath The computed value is 1.30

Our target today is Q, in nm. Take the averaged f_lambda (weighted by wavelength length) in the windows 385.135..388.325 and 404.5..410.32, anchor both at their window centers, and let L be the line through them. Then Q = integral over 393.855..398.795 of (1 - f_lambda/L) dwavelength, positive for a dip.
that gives 0.512 nm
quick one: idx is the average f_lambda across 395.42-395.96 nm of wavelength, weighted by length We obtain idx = 13.1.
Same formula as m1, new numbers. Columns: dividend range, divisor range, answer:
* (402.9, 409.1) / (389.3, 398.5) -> 1.13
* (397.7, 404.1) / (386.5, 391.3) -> 1.16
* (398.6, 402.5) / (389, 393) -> 1.12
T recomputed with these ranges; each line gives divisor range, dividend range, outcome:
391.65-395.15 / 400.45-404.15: 1.16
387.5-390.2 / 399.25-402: 1.37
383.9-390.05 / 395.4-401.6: 1.11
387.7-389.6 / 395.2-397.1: 1.04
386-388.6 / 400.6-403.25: 1.18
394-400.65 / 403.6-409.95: 1.10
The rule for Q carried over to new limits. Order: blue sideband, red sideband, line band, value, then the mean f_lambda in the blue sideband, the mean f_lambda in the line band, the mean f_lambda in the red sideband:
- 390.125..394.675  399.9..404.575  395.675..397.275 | 0.43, 14.3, 10.8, 15.6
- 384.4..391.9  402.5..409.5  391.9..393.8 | 0.07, 13.7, 13.5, 14.8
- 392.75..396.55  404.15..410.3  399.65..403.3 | -0.50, 13.1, 15.6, 14.2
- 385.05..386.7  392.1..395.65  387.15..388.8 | 0.24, 14.7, 12.4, 13.7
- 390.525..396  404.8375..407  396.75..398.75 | 0.30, 14.1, 12.1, 14.7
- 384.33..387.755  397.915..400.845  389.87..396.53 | 0.58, 14.4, 13.8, 15.7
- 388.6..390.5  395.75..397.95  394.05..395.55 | -0.38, 12.5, 14.1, 10.8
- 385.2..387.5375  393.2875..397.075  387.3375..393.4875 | 0.28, 15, 13.3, 12.8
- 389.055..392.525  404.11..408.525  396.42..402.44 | 0.12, 14.3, 14.3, 14.7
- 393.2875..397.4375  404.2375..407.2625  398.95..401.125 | -0.40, 12.5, 16.1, 14.9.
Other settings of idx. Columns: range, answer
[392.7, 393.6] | 12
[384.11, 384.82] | 12.2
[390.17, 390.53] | 13.7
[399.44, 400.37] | 16.4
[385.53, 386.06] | 14.4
